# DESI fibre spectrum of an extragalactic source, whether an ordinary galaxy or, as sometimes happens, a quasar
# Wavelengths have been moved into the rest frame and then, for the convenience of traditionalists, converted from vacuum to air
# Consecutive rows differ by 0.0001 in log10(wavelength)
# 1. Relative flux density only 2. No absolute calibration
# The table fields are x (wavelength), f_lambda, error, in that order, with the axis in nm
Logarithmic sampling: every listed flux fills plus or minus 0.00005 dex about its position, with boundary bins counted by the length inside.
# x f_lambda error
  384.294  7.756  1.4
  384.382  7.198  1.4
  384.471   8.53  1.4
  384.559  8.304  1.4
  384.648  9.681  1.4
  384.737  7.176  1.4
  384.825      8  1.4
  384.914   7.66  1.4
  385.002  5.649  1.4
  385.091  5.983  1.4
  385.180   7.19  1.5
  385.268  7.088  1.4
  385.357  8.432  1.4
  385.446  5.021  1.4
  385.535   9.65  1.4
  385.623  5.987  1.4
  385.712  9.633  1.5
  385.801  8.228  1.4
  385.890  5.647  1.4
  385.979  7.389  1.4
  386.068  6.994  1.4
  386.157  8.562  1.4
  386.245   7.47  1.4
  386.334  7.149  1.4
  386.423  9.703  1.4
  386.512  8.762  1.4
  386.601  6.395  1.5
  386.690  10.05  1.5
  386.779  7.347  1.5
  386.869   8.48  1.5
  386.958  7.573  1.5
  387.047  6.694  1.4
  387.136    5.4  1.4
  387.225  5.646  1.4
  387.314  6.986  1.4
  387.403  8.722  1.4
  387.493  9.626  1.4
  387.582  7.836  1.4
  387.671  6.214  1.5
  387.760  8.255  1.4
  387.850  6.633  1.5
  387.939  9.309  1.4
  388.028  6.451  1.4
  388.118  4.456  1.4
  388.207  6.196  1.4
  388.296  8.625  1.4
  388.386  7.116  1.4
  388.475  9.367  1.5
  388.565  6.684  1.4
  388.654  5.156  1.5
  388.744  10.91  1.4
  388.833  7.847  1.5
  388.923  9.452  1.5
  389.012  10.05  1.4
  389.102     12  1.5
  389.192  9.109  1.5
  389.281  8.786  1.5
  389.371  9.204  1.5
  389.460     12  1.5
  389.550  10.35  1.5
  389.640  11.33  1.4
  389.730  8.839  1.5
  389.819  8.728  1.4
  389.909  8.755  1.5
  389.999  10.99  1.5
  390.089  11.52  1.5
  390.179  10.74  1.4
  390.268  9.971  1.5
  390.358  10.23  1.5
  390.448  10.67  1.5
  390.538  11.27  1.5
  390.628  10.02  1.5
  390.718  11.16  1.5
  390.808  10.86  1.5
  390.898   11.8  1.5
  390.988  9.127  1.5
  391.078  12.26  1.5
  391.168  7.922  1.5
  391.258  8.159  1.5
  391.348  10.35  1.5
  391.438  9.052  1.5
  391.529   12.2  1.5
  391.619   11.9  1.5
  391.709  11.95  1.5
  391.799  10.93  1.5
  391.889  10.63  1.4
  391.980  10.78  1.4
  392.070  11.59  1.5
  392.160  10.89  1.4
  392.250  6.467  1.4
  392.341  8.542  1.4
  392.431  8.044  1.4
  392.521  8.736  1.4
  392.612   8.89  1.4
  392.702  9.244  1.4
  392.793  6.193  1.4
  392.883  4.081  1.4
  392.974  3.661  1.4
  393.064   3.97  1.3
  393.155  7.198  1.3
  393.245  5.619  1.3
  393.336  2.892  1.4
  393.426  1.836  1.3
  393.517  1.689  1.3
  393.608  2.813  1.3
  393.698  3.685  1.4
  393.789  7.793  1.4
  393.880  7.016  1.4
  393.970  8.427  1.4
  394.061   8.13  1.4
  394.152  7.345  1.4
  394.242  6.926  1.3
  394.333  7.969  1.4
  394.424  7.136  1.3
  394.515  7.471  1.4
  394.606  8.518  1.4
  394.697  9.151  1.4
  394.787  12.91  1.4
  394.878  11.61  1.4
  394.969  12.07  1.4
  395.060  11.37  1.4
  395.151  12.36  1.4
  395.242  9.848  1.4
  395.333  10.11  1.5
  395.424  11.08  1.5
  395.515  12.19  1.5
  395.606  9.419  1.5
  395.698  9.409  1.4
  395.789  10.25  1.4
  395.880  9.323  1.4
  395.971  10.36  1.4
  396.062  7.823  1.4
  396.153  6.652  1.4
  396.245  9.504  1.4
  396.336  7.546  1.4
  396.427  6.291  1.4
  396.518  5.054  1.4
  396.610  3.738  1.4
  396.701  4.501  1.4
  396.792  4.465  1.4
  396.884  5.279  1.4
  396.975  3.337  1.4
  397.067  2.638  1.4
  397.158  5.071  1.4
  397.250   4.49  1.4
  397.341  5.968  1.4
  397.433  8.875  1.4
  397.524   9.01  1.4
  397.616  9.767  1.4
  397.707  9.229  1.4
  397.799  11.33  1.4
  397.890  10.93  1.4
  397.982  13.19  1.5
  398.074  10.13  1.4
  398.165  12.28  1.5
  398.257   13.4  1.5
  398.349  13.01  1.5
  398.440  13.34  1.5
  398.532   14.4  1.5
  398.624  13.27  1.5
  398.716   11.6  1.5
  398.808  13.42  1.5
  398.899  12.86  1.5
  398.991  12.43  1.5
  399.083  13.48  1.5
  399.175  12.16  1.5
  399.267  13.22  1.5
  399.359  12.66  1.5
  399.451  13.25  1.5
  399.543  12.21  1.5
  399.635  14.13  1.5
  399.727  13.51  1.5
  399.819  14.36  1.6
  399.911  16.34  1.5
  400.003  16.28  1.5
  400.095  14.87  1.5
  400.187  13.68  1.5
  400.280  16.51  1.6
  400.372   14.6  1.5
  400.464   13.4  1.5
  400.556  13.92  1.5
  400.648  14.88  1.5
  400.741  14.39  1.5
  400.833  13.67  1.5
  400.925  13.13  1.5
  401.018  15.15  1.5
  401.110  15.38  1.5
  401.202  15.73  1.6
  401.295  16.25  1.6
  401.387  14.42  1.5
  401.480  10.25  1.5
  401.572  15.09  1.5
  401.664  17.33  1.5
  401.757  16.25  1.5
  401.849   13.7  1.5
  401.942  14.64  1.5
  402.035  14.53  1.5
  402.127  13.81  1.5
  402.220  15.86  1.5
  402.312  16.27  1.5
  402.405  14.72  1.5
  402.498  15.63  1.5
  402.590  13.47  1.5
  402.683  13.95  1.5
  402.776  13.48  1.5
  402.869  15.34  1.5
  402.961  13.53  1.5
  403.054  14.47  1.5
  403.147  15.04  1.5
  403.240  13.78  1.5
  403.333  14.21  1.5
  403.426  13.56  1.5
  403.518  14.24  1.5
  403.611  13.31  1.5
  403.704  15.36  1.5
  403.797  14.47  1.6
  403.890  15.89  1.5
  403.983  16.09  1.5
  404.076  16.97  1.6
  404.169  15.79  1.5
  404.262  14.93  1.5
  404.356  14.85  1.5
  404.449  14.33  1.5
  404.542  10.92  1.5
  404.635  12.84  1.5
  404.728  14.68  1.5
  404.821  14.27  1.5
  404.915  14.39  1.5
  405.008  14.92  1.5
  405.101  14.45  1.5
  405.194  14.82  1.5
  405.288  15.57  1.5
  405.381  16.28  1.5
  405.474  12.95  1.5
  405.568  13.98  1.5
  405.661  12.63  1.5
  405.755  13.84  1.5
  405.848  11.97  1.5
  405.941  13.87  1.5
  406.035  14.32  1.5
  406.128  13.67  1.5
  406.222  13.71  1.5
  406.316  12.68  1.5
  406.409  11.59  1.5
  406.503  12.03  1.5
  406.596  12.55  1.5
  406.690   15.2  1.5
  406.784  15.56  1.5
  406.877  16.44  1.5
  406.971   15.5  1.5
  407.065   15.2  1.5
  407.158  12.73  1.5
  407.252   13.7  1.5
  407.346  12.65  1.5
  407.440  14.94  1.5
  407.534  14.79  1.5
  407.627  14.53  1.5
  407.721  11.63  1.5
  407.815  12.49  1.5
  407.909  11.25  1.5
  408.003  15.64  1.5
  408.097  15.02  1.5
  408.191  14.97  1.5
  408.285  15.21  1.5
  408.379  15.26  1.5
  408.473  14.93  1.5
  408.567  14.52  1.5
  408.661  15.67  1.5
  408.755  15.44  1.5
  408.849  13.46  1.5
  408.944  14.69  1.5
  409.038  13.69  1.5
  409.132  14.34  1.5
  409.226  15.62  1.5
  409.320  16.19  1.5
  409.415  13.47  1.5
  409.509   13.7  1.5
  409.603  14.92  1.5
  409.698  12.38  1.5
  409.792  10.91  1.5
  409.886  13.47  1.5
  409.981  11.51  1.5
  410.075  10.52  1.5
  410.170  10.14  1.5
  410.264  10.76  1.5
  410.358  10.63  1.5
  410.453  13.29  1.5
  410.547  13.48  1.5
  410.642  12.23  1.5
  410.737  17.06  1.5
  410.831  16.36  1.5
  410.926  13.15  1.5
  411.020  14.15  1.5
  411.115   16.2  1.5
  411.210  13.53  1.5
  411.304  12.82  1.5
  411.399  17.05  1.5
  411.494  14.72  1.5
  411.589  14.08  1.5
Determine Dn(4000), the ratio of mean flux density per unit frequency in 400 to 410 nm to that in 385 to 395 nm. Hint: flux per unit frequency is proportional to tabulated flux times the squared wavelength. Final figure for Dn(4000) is 1.86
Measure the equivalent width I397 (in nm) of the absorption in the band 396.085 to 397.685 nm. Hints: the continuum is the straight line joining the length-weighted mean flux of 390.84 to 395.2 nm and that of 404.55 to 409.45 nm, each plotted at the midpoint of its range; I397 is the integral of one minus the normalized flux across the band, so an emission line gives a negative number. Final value 0.62 nm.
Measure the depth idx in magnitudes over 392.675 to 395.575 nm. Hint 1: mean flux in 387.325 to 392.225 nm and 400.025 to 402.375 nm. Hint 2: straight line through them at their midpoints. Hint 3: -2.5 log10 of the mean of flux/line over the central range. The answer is 0.46 mag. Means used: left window 9.51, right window 14.7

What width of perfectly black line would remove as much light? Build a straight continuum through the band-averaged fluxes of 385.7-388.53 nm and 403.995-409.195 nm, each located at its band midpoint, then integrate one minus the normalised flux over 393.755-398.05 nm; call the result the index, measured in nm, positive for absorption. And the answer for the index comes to 0.88 nm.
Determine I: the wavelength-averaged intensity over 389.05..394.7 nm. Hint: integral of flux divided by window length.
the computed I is 8.65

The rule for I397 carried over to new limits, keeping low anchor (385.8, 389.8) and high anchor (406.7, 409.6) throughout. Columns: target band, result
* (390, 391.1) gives -0.221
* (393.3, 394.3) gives 0.463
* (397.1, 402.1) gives -0.474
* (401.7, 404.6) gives -0.390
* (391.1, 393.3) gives 0.188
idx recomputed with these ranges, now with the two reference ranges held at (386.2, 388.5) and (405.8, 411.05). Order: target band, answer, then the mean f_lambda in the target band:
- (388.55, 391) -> -0.20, 9.96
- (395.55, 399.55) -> 0.12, 9.54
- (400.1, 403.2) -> -0.24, 14.6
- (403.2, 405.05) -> -0.16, 14.5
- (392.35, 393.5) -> 0.49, 5.84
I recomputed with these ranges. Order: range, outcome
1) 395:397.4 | 7.64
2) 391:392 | 10.5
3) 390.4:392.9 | 9.84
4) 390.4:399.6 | 9.09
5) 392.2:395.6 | 7.68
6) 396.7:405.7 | 13.2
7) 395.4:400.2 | 10.3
